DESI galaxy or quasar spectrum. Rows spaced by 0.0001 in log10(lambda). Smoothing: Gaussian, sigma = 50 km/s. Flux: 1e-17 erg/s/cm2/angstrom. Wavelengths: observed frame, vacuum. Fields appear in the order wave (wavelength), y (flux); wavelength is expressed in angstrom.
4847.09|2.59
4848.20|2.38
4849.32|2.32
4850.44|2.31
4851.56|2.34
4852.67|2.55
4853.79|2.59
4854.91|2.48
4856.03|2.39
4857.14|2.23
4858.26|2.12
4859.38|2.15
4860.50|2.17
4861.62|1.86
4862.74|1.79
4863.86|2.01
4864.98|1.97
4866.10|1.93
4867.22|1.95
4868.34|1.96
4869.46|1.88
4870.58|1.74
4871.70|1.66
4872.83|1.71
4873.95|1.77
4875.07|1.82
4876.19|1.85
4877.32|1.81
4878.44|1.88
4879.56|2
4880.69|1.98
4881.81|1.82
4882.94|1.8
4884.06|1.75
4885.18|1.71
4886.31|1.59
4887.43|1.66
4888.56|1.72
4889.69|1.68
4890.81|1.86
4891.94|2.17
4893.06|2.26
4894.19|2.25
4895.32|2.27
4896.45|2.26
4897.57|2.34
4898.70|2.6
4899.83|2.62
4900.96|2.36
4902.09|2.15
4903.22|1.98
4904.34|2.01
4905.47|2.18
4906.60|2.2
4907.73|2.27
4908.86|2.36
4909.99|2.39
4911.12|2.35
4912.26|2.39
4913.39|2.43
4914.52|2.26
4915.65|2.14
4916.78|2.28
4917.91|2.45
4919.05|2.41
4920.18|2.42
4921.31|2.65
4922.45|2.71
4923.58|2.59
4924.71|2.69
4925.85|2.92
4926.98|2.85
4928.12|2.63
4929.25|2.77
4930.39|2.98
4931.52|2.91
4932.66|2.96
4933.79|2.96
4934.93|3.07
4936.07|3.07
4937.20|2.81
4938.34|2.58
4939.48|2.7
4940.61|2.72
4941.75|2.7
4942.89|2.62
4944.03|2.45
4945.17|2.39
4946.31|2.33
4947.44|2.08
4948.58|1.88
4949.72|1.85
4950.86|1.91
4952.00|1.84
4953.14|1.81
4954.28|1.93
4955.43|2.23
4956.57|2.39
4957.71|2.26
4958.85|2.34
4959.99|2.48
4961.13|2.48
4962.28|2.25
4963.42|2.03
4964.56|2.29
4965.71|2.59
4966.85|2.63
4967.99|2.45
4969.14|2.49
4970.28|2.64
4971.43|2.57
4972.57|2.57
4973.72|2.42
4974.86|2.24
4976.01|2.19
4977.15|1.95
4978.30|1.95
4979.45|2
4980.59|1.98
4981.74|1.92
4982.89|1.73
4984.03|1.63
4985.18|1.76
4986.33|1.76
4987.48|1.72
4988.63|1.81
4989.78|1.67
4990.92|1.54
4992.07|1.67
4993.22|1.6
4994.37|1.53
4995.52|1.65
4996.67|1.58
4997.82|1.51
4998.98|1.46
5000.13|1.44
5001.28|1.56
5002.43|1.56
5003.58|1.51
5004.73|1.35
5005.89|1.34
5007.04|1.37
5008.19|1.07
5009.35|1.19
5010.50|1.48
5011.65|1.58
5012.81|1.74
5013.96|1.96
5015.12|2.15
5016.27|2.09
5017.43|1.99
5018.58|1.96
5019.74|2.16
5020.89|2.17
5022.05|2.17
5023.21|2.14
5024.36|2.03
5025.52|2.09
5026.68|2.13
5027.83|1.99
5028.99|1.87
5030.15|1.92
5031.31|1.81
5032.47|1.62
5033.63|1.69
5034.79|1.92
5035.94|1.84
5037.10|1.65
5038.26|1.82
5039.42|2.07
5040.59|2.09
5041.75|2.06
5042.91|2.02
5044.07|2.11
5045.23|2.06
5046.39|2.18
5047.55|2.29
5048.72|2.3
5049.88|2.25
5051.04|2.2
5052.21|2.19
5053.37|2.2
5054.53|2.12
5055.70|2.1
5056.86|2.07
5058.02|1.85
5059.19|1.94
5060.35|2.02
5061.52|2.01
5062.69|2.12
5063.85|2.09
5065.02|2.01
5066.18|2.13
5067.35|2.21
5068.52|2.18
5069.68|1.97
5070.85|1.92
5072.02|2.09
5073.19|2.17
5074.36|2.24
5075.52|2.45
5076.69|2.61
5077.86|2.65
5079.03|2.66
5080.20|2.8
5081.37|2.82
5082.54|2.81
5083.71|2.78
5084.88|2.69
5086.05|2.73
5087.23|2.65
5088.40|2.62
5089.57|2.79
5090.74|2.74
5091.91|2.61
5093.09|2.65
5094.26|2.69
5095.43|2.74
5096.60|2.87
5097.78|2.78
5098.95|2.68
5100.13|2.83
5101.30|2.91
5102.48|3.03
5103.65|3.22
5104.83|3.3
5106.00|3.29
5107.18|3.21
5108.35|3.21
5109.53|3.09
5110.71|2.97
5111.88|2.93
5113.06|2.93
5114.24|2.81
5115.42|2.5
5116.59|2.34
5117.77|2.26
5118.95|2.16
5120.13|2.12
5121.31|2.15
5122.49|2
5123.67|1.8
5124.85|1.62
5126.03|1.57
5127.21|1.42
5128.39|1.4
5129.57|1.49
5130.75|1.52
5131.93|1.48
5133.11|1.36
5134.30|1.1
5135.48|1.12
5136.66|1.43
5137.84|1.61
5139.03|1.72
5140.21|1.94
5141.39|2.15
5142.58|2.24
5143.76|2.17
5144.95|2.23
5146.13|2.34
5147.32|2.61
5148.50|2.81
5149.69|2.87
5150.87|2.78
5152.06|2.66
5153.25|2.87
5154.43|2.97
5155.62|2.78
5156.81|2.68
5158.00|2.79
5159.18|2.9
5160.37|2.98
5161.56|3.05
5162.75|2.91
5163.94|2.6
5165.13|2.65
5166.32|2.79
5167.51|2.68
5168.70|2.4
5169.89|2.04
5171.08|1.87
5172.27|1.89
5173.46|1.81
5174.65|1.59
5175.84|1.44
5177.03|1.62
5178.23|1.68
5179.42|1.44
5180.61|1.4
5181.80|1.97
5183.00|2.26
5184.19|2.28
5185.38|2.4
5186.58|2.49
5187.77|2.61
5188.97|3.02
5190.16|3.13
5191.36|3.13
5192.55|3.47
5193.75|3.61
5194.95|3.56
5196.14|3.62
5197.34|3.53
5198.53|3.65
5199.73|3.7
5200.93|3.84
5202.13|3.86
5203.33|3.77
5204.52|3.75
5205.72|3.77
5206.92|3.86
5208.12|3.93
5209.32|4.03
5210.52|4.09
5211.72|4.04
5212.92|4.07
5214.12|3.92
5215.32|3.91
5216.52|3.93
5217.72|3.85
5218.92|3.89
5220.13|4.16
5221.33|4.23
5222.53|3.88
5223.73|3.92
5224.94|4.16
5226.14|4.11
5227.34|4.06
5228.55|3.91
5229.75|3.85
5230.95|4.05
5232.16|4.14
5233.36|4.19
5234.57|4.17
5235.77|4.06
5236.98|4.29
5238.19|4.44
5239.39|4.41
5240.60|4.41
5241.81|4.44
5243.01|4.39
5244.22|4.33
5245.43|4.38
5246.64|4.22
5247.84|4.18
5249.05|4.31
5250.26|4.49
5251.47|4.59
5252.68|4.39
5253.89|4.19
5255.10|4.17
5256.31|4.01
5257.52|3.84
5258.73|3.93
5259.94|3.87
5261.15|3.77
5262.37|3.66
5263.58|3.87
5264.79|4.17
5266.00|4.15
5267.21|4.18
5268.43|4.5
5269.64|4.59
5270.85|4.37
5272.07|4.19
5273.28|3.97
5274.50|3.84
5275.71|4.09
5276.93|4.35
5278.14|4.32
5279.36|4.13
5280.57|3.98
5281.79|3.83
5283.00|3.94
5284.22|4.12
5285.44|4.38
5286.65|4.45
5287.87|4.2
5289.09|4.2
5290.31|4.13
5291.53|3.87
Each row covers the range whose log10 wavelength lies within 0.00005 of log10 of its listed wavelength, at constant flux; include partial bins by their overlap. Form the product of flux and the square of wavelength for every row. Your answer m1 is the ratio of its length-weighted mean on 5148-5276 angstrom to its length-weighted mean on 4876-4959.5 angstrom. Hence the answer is 1.70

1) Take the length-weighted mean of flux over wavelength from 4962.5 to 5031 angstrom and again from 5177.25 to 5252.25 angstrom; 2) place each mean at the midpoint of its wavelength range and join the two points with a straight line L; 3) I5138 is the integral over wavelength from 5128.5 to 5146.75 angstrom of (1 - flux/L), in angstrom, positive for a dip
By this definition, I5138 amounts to 8.0 angstrom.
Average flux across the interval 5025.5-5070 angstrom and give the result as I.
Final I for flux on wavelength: 2.03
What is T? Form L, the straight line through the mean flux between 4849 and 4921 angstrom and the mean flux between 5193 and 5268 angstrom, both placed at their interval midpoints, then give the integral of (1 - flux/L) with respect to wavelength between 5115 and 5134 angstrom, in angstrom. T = 9.01 angstrom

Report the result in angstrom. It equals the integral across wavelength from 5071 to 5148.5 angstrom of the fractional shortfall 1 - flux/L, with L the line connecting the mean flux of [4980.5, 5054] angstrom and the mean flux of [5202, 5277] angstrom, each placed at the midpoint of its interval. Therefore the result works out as 9.8 angstrom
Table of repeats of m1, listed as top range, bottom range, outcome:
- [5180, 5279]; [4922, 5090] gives 1.96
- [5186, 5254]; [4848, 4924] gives 2.11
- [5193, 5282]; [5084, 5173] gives 1.74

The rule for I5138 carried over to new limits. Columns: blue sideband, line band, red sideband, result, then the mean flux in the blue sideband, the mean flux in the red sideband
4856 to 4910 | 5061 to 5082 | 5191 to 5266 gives 5.5 angstrom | 2.01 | 4.01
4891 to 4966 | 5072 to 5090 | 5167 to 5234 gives 1.7 angstrom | 2.41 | 3.24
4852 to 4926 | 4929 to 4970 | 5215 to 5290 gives 0.2 angstrom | 2.14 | 4.15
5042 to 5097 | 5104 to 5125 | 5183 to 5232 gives 1.1 angstrom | 2.35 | 3.66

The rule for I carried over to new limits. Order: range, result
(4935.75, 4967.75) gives 2.34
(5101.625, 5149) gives 2.22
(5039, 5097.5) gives 2.34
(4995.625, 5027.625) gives 1.73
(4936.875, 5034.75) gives 1.99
